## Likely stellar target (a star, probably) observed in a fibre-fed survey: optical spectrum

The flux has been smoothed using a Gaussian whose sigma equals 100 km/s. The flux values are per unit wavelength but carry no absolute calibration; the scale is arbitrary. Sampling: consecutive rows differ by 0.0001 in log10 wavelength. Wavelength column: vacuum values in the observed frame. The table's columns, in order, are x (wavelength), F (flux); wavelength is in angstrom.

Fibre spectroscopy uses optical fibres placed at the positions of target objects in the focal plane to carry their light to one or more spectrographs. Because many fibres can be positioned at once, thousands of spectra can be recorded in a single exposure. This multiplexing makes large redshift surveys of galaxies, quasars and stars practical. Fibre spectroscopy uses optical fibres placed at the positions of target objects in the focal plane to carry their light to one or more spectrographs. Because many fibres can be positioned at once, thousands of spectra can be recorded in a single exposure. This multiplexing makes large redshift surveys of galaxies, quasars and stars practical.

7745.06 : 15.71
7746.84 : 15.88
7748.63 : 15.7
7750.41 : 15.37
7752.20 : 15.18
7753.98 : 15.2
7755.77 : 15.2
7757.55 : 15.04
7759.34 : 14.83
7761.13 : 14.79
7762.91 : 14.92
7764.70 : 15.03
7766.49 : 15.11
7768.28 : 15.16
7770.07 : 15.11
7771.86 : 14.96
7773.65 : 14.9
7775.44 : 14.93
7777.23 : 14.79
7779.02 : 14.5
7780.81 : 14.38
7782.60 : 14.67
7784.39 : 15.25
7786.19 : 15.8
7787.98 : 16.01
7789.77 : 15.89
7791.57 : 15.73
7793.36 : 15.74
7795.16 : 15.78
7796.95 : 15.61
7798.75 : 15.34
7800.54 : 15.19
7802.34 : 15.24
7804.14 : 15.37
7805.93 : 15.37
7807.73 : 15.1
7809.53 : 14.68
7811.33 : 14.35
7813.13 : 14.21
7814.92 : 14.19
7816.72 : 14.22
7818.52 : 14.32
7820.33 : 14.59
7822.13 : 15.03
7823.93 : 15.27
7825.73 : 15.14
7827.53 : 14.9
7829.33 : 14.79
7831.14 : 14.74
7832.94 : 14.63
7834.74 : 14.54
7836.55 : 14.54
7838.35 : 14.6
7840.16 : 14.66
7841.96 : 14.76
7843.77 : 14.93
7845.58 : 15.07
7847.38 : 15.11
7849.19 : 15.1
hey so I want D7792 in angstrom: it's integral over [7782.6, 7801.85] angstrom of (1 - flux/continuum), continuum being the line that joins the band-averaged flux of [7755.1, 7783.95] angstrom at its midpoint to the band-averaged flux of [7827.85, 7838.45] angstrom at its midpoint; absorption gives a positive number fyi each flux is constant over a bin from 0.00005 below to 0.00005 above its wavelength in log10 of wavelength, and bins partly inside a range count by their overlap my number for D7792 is -1.0 angstrom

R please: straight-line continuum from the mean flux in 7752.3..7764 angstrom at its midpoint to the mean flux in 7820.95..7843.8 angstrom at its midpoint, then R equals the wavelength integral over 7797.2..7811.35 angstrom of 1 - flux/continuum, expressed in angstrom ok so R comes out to -0.3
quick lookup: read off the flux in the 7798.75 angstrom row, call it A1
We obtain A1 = 15.34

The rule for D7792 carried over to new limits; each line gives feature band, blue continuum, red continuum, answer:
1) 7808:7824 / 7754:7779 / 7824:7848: 0.4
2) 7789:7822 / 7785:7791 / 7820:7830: 0.8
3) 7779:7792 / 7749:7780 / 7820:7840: -0.3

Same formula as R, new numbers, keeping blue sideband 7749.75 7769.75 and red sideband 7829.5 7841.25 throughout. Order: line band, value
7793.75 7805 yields -0.5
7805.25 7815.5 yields 0.1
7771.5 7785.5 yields 0.1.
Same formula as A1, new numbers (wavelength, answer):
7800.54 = 15.19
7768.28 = 15.16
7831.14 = 14.74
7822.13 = 15.03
